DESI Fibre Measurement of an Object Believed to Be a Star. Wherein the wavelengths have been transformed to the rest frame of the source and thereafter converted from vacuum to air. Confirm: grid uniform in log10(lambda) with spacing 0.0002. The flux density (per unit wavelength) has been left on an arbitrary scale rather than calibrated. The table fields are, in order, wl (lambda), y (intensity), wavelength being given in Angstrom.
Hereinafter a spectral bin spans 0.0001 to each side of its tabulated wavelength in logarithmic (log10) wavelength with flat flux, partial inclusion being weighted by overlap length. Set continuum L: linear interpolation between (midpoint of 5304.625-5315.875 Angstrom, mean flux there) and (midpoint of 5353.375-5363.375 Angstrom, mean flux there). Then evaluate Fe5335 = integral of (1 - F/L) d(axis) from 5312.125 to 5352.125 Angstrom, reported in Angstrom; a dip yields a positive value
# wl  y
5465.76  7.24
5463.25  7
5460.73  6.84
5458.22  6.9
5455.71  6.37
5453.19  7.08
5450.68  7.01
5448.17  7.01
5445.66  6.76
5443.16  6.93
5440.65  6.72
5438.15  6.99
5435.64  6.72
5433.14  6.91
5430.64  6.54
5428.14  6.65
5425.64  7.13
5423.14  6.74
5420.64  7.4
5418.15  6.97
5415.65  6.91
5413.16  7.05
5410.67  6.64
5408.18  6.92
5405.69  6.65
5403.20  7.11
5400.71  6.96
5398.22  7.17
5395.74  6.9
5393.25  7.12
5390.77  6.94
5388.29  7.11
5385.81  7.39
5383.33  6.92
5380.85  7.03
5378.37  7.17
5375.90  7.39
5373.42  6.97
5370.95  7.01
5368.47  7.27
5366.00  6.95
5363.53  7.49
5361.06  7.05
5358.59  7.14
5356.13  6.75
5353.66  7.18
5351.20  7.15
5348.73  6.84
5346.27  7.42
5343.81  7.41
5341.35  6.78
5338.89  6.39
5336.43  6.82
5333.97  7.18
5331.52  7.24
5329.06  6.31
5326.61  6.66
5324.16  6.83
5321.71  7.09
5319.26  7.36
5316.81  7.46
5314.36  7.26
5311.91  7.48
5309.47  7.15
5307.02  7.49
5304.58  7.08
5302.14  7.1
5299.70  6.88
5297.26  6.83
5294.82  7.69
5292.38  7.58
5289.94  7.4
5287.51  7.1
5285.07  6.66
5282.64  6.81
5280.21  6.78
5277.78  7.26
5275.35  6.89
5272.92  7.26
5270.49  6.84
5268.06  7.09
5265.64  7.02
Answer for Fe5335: 1.0 Angstrom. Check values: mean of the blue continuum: 7.32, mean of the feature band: 7.02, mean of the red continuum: 7.07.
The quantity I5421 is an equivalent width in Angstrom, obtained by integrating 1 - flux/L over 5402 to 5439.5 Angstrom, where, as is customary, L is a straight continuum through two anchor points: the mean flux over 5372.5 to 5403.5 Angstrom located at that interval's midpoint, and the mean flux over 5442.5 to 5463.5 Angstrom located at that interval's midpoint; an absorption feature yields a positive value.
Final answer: 0.5 Angstrom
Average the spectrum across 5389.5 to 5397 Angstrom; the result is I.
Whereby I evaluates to 6.99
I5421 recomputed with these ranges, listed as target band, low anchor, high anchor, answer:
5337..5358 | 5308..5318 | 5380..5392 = 0.66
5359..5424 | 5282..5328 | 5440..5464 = -0.63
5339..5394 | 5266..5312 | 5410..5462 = -0.87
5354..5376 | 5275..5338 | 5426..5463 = -0.38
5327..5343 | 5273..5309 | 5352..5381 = 0.73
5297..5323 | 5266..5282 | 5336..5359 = -0.78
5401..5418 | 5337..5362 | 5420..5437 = -0.01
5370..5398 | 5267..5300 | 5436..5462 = -0.59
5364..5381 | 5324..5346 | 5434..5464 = -0.66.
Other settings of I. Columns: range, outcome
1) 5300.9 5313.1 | 7.26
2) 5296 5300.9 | 6.86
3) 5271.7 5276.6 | 7.07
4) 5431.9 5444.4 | 6.85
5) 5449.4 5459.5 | 6.84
